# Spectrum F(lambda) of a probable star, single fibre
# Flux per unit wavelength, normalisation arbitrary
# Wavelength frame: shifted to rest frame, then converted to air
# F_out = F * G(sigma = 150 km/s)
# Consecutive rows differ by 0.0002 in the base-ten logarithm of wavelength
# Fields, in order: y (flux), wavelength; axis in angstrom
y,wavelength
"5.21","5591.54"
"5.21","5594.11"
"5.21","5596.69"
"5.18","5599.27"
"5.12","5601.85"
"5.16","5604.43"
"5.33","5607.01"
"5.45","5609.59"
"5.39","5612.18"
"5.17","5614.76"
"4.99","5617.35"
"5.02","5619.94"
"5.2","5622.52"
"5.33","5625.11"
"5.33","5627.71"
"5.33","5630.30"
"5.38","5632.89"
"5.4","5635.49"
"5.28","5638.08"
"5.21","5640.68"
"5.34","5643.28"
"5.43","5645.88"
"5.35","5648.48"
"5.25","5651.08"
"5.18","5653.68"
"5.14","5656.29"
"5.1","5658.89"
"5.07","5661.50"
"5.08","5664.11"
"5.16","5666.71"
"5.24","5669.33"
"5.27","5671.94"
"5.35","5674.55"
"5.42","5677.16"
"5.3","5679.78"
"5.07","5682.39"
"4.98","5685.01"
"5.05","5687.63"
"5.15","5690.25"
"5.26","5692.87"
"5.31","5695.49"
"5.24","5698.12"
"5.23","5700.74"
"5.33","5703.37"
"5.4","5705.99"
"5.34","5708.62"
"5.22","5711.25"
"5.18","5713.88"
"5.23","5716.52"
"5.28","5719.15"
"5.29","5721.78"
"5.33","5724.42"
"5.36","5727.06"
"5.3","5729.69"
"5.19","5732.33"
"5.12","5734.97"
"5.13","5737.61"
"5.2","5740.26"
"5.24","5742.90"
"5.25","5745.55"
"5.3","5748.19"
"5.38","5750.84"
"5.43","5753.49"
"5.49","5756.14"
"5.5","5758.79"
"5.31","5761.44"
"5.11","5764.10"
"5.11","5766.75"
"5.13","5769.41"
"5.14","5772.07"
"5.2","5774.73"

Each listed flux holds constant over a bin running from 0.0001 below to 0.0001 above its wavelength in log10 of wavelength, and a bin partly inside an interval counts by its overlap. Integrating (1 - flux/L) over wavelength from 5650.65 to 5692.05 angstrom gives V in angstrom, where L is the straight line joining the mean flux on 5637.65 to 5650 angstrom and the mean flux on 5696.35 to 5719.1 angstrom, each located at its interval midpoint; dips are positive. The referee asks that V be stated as 1.0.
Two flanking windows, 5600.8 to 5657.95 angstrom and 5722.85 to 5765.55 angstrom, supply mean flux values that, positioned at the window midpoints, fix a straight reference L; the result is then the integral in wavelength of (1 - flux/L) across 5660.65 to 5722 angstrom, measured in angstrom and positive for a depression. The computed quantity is 0.6 angstrom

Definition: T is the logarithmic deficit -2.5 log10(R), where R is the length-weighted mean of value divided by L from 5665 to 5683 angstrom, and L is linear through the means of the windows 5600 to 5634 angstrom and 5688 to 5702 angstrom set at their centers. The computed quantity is -0.01 mag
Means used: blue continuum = 5.24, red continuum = 5.23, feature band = 5.26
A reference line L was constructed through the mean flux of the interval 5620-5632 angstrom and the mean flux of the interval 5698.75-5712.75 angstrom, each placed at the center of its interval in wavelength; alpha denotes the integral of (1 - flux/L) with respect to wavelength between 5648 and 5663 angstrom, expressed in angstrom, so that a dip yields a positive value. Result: 0.3 angstrom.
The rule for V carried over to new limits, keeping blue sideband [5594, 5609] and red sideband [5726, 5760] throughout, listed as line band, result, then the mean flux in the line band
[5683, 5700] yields 0.34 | 5.16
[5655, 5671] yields 0.35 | 5.14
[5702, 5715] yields -0.04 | 5.3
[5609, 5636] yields -0.20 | 5.26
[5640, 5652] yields -0.19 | 5.32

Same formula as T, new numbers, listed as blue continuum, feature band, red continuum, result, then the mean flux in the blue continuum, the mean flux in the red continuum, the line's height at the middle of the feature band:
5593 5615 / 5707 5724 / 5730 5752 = -0.01 mag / 5.25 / 5.23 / 5.23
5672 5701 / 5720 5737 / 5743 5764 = 0.01 mag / 5.22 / 5.36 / 5.3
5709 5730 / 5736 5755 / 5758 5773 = -0.01 mag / 5.28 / 5.21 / 5.24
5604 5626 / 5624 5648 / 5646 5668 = -0.03 mag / 5.23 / 5.18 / 5.21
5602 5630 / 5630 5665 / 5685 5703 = -0.01 mag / 5.24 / 5.2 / 5.22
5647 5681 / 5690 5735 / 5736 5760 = 0.00 mag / 5.23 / 5.32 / 5.28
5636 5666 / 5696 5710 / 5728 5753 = -0.01 mag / 5.23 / 5.24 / 5.24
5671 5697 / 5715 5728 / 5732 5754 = -0.01 mag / 5.22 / 5.24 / 5.23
